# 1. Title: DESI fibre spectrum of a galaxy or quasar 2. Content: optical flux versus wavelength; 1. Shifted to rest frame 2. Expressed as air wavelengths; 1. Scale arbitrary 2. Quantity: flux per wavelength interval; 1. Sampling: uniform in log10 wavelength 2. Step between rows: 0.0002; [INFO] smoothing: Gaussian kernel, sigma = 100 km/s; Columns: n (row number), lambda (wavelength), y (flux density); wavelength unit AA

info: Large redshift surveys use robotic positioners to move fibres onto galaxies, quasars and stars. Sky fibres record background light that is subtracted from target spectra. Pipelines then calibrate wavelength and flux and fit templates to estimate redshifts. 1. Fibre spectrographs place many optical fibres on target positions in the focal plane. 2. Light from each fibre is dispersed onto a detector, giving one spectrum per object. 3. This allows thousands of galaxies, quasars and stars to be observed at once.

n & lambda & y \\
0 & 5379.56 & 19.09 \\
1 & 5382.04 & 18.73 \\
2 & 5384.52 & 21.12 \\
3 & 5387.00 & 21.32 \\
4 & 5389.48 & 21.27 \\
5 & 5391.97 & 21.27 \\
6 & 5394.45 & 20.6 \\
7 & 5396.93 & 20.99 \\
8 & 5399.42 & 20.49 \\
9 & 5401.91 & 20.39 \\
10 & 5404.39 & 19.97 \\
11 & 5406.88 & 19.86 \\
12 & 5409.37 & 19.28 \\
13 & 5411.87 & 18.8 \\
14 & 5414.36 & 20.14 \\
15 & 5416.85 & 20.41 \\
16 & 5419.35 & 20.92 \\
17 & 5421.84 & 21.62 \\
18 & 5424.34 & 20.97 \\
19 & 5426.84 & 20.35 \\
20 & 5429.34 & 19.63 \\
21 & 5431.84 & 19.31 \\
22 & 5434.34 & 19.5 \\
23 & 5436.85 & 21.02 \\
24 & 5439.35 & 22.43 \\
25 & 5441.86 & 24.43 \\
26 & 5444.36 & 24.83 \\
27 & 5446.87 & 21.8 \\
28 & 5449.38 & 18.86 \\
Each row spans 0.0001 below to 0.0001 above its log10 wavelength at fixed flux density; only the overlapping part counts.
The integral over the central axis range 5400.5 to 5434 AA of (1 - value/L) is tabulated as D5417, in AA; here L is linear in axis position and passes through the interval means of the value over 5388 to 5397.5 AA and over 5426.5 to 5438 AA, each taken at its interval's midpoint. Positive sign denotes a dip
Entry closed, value 0.38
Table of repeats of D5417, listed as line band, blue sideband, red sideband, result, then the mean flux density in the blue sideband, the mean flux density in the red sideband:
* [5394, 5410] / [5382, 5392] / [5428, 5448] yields 0.7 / 20.9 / 21.6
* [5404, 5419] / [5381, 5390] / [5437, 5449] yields 1.3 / 20.6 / 22.8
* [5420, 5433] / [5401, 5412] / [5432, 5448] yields 0.5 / 19.7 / 22.1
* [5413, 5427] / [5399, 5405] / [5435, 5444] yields 0.4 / 20.3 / 22.6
